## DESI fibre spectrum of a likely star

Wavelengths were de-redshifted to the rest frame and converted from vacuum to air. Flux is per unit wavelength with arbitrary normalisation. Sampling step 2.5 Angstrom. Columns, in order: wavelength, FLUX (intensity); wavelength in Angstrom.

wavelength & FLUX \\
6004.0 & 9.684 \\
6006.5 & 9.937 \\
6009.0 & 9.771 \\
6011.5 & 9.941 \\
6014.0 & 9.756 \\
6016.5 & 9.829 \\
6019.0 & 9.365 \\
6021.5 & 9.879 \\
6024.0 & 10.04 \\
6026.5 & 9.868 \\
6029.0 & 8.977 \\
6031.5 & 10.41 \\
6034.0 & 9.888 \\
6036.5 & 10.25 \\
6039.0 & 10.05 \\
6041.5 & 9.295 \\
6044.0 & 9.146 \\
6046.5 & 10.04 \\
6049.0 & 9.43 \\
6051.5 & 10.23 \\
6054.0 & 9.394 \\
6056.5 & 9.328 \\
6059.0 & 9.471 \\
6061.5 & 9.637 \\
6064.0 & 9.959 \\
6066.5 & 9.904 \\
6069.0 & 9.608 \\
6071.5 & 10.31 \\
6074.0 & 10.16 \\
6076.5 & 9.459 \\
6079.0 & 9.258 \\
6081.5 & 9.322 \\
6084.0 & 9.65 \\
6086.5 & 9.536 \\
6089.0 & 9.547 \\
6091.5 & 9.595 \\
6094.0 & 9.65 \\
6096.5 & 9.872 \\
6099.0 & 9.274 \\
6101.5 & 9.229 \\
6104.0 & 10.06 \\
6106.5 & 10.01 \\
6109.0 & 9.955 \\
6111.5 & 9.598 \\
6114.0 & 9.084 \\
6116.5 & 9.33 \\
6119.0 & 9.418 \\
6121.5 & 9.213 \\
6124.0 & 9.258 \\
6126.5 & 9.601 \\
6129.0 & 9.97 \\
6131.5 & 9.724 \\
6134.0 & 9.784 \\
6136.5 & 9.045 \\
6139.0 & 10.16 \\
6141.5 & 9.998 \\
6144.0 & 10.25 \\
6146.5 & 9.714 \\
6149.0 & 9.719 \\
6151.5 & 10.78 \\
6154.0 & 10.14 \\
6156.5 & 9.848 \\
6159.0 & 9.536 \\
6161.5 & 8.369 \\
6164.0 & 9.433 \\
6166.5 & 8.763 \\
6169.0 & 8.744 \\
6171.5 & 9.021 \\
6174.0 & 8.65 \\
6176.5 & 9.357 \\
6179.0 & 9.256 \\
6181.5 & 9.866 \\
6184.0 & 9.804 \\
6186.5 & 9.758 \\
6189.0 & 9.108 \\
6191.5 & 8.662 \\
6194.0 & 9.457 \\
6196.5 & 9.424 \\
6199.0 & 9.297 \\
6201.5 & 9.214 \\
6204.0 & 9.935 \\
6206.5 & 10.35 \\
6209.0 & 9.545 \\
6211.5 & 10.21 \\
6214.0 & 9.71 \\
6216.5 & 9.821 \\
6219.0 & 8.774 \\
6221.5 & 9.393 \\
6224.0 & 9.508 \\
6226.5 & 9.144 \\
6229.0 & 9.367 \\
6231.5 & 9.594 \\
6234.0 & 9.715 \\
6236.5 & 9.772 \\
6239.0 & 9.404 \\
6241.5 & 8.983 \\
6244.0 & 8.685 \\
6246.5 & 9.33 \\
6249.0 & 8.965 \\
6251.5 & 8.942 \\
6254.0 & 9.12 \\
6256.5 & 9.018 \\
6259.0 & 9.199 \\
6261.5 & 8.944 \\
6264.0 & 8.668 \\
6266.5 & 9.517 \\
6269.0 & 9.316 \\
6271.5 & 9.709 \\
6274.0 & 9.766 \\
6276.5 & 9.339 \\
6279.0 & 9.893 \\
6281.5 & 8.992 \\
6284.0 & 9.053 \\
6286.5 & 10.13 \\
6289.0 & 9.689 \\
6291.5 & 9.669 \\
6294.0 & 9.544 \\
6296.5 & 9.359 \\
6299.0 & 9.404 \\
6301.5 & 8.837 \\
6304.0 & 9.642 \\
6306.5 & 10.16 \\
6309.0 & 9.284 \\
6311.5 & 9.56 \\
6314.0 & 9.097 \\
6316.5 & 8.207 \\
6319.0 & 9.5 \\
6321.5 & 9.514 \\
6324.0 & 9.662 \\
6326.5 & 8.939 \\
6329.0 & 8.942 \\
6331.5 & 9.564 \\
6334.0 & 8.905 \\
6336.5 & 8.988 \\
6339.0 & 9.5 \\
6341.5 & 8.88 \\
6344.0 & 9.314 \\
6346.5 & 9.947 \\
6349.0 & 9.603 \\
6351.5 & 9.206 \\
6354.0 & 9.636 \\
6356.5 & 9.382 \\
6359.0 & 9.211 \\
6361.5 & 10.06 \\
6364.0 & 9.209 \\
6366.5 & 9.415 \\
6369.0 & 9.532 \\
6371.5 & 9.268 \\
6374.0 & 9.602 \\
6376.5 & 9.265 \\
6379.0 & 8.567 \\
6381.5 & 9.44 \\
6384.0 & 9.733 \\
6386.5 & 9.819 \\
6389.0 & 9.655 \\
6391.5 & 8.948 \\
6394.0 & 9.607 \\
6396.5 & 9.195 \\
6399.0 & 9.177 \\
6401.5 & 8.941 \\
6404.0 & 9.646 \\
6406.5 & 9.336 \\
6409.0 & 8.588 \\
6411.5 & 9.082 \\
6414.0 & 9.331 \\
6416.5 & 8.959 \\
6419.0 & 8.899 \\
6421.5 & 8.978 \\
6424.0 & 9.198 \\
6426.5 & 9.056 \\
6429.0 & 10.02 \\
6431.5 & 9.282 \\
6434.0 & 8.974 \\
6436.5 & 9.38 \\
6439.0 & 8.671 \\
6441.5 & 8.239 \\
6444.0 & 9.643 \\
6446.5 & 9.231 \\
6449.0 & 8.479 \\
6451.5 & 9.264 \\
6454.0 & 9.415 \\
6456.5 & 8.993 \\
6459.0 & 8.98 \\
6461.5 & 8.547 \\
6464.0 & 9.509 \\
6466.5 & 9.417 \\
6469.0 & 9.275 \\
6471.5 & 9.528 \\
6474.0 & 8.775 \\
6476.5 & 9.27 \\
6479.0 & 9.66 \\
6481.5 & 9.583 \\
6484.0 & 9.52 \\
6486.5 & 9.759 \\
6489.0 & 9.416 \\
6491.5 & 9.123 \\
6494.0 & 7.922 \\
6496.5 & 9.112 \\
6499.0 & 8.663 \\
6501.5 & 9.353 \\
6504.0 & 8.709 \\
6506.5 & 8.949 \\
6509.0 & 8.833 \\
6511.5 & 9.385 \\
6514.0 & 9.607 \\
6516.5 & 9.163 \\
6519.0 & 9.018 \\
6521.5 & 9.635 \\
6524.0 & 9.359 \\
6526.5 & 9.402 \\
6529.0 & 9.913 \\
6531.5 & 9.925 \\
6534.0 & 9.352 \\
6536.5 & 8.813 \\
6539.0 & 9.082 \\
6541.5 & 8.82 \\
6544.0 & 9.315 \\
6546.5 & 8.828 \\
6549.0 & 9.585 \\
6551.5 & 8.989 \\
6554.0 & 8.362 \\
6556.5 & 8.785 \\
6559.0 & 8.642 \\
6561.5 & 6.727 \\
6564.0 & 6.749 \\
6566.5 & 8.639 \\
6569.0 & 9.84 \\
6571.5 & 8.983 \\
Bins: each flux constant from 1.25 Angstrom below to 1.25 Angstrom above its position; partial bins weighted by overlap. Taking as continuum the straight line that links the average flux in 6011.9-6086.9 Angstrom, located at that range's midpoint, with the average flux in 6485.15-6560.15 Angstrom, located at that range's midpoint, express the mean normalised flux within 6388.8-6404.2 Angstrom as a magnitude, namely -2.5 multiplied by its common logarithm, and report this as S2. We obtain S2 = 0.00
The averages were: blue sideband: 9.72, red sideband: 9.13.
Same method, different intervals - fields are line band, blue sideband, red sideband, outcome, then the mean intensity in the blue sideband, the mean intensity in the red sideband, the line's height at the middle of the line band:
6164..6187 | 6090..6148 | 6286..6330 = 0.04 mag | 9.64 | 9.39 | 9.57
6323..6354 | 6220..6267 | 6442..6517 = -0.01 mag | 9.22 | 9.16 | 9.19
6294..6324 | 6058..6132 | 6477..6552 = 0.01 mag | 9.62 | 9.23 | 9.42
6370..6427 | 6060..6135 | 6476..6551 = 0.01 mag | 9.63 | 9.23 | 9.34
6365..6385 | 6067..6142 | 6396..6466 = -0.02 mag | 9.62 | 9.11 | 9.2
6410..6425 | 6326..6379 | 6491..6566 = 0.01 mag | 9.34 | 8.93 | 9.19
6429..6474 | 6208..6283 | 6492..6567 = -0.01 mag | 9.34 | 8.93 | 9.04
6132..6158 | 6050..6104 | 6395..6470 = -0.04 mag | 9.65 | 9.12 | 9.55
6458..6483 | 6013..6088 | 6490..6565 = -0.03 mag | 9.71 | 8.95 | 9.04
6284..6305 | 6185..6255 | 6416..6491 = -0.02 mag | 9.4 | 9.2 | 9.34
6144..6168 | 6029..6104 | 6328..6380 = 0.00 mag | 9.68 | 9.34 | 9.57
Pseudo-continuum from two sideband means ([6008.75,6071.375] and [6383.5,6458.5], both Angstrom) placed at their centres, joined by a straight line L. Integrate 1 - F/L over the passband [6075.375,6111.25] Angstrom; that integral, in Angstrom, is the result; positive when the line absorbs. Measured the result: 0.3 Angstrom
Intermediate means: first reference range 9.75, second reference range 9.18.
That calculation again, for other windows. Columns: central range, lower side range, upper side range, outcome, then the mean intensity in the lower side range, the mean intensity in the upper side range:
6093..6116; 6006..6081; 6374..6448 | 0.1 Angstrom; 9.75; 9.21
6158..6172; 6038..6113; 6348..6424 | 0.9 Angstrom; 9.66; 9.31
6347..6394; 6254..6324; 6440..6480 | -0.9 Angstrom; 9.37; 9.13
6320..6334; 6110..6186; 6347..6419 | 0.1 Angstrom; 9.52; 9.33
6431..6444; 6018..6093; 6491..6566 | 0.2 Angstrom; 9.7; 8.93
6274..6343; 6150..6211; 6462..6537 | 0.1 Angstrom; 9.44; 9.26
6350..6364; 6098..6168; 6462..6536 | -0.1 Angstrom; 9.61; 9.27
